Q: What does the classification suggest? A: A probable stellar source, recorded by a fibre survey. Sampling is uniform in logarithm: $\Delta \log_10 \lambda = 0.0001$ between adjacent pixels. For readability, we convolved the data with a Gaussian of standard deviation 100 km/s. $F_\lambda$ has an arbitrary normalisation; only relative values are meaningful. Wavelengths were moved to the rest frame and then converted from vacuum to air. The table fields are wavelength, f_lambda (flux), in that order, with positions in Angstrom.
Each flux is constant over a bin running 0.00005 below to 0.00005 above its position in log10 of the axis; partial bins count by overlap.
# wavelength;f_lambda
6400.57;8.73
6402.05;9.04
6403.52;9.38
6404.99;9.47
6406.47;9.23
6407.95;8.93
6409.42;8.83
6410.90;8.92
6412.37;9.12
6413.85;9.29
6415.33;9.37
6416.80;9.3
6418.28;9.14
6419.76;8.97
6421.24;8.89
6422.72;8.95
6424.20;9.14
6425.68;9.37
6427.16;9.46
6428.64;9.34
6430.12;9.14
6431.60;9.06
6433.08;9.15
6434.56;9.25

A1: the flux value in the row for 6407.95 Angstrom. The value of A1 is 8.93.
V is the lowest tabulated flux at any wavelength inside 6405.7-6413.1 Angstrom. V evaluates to 8.83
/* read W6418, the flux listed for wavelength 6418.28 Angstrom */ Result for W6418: 9.14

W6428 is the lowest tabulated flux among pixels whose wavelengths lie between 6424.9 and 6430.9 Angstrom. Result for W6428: 9.14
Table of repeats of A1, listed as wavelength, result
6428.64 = 9.34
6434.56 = 9.25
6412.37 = 9.12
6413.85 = 9.29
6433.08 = 9.15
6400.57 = 8.73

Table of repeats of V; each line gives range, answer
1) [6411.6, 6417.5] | 9.12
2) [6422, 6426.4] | 8.95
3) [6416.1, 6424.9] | 8.89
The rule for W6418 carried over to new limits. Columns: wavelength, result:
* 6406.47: 9.23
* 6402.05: 9.04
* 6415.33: 9.37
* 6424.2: 9.14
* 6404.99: 9.47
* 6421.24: 8.89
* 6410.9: 8.92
